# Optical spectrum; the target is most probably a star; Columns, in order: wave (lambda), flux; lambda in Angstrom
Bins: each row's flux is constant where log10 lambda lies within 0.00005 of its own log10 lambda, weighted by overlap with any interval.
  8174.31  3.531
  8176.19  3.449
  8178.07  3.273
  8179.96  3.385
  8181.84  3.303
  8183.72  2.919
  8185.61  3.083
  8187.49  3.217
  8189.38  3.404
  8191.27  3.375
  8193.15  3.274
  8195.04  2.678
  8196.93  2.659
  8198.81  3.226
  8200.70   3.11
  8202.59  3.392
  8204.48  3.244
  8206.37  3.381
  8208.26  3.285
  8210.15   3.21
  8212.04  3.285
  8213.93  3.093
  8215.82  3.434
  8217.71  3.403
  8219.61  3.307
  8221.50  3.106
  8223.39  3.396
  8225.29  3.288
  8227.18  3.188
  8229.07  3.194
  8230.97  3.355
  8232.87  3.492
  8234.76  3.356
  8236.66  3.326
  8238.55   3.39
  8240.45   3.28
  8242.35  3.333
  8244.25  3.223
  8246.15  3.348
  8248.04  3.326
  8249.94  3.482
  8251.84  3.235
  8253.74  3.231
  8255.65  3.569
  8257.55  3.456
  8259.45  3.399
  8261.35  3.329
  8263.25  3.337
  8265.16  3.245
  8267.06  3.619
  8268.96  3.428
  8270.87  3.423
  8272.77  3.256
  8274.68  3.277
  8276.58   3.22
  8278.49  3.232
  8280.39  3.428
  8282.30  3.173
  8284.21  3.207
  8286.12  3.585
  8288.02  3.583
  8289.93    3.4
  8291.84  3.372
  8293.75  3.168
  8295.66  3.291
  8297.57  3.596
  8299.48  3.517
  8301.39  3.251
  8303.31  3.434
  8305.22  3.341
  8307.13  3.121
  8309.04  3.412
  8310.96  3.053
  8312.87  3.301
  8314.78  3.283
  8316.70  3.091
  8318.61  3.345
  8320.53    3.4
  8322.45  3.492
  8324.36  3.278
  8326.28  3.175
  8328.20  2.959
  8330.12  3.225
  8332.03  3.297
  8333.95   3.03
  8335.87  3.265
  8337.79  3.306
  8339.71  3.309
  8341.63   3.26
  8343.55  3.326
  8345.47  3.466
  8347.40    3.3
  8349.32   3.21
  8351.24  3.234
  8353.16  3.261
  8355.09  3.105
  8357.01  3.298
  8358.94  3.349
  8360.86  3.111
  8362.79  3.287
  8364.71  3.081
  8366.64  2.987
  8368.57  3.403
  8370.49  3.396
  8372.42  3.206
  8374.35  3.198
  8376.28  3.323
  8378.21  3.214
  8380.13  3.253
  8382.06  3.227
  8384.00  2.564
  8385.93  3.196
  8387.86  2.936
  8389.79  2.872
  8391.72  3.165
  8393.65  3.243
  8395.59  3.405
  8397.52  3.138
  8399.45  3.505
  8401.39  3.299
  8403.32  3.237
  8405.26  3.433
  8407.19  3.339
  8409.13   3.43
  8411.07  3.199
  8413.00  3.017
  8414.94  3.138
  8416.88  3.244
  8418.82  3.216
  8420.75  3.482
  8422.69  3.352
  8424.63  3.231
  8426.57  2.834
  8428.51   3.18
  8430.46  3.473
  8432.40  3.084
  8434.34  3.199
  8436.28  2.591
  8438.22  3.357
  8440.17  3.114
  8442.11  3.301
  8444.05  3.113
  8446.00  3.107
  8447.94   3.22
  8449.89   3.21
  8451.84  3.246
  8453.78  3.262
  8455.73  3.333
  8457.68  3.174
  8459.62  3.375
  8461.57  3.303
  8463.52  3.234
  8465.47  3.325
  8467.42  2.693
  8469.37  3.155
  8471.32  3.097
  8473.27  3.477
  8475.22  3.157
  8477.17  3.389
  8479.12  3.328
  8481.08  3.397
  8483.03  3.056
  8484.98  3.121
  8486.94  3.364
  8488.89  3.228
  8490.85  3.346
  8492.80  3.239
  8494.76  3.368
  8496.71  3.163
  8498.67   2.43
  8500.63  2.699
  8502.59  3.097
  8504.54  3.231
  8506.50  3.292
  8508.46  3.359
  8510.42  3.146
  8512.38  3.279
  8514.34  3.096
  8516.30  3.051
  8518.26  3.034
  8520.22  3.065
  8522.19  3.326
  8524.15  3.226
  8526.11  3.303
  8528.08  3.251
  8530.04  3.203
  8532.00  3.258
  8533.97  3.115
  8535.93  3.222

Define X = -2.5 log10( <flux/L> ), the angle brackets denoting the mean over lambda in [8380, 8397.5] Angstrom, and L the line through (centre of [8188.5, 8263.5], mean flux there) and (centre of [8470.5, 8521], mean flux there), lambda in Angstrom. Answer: 0.044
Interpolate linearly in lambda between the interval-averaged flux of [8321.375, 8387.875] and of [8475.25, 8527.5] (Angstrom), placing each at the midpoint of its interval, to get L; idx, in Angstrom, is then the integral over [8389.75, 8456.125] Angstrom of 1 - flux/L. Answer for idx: -0.42 Angstrom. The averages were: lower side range 3.22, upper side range 3.18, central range 3.22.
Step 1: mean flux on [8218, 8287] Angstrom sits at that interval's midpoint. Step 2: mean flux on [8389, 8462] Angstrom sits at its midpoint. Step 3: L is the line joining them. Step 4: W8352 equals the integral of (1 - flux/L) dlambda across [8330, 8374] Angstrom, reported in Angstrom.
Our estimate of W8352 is 0.29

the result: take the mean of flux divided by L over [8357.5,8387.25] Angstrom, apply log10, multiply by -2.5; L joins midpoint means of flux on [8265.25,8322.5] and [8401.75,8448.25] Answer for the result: 0.03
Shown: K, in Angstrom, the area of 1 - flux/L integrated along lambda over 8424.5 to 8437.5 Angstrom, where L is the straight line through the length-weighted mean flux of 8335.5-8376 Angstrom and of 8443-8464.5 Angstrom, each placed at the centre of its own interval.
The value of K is 0.6 Angstrom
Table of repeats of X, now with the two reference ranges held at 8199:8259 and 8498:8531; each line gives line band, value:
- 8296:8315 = -0.02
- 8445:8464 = -0.03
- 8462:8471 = 0.02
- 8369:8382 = -0.02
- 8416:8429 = -0.01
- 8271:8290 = -0.02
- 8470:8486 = -0.03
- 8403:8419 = -0.02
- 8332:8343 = 0.00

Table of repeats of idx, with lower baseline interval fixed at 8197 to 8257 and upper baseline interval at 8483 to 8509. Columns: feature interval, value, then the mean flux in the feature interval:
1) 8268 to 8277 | -0.2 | 3.33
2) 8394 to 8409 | -0.7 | 3.34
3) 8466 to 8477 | 0.0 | 3.15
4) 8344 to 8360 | -0.3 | 3.28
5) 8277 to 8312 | -0.9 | 3.34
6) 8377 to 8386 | 0.3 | 3.09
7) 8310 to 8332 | 0.0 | 3.24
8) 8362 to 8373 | 0.0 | 3.23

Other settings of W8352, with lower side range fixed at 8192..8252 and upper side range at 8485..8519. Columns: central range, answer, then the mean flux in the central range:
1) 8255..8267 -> -0.58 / 3.4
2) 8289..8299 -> -0.44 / 3.37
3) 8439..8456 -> -0.23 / 3.21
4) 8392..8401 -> -0.34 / 3.31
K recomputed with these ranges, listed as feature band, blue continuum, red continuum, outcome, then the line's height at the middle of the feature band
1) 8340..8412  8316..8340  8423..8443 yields -0.72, 3.2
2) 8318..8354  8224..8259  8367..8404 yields -0.28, 3.24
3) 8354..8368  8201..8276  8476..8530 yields 0.34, 3.26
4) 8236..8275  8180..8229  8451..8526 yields -1.82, 3.21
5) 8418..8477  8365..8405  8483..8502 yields -1.12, 3.14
